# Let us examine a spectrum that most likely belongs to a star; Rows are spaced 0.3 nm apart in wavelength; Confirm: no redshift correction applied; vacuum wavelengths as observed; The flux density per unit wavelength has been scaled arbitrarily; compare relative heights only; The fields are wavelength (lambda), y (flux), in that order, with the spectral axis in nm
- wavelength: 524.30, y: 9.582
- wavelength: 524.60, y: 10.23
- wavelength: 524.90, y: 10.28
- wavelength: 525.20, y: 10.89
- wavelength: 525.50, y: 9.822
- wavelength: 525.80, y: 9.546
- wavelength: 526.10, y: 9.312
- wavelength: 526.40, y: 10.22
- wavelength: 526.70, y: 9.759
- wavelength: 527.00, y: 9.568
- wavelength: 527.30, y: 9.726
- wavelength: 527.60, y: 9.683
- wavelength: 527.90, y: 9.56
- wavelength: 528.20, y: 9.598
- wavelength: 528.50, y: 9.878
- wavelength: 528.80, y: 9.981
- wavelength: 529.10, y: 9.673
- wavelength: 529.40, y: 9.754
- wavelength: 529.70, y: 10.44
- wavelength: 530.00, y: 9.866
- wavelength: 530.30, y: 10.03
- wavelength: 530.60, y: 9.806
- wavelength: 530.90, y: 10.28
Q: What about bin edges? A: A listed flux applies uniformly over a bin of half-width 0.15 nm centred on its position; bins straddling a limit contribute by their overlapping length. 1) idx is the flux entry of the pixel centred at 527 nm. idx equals 9.568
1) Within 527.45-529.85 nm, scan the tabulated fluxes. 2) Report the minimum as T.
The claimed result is 9.56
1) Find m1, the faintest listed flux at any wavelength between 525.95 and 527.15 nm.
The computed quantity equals 9.312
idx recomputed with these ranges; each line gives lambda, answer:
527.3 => 9.726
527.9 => 9.56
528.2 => 9.598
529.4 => 9.754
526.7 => 9.759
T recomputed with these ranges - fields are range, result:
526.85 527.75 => 9.568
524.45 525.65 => 9.822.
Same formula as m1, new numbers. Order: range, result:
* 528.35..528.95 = 9.878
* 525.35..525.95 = 9.546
